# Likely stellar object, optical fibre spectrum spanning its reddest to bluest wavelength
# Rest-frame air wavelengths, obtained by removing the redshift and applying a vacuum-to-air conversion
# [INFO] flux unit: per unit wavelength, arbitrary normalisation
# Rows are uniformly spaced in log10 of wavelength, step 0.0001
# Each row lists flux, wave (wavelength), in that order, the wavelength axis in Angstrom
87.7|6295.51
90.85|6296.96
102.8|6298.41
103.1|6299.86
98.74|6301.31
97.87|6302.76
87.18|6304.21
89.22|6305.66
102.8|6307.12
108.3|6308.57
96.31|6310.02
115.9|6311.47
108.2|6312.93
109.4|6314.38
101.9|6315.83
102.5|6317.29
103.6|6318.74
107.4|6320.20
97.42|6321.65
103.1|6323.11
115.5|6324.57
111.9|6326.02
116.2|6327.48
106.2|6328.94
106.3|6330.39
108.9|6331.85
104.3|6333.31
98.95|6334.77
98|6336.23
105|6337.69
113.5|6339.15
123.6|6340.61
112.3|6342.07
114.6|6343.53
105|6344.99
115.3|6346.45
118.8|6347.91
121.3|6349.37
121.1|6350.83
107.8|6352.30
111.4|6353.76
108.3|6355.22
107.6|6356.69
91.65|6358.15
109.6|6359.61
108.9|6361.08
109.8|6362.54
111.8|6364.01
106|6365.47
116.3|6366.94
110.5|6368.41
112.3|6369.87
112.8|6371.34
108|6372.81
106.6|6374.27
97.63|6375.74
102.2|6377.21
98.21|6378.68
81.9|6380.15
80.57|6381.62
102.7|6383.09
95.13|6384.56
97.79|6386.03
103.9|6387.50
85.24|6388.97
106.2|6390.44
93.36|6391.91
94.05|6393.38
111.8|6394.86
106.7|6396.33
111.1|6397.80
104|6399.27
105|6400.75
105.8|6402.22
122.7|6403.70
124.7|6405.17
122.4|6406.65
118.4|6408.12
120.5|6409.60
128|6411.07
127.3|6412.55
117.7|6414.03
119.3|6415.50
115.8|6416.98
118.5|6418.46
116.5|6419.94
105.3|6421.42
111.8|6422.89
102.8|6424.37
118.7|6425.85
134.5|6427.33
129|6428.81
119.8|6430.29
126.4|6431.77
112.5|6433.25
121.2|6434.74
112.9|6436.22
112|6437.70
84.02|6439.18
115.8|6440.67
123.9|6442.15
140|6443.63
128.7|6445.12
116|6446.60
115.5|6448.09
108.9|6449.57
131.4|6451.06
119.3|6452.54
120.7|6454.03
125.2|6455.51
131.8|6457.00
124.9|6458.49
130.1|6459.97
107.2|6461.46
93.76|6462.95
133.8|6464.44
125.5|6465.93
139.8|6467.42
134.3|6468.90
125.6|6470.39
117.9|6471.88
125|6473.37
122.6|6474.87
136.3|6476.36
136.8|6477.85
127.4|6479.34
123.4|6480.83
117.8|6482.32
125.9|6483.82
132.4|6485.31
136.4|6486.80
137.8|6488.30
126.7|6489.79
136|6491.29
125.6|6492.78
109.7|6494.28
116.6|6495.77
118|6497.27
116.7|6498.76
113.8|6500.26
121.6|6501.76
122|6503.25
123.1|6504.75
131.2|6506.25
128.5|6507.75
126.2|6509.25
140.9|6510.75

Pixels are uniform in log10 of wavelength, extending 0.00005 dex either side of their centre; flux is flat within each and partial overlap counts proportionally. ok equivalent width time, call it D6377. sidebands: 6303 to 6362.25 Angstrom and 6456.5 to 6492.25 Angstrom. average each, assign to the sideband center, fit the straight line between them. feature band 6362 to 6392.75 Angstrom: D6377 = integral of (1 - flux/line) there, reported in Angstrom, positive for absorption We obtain 3.2 Angstrom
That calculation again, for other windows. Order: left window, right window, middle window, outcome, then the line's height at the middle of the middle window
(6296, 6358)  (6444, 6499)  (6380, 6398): 2.6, 114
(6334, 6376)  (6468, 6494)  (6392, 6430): 0.9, 118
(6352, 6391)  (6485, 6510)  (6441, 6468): -1.3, 117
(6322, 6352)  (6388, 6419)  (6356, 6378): 0.8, 111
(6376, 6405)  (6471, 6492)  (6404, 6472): -3.0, 115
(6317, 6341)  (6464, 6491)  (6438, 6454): 0.8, 125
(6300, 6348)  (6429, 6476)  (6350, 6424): 3.4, 113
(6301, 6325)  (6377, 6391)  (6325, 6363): -4.1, 99.3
